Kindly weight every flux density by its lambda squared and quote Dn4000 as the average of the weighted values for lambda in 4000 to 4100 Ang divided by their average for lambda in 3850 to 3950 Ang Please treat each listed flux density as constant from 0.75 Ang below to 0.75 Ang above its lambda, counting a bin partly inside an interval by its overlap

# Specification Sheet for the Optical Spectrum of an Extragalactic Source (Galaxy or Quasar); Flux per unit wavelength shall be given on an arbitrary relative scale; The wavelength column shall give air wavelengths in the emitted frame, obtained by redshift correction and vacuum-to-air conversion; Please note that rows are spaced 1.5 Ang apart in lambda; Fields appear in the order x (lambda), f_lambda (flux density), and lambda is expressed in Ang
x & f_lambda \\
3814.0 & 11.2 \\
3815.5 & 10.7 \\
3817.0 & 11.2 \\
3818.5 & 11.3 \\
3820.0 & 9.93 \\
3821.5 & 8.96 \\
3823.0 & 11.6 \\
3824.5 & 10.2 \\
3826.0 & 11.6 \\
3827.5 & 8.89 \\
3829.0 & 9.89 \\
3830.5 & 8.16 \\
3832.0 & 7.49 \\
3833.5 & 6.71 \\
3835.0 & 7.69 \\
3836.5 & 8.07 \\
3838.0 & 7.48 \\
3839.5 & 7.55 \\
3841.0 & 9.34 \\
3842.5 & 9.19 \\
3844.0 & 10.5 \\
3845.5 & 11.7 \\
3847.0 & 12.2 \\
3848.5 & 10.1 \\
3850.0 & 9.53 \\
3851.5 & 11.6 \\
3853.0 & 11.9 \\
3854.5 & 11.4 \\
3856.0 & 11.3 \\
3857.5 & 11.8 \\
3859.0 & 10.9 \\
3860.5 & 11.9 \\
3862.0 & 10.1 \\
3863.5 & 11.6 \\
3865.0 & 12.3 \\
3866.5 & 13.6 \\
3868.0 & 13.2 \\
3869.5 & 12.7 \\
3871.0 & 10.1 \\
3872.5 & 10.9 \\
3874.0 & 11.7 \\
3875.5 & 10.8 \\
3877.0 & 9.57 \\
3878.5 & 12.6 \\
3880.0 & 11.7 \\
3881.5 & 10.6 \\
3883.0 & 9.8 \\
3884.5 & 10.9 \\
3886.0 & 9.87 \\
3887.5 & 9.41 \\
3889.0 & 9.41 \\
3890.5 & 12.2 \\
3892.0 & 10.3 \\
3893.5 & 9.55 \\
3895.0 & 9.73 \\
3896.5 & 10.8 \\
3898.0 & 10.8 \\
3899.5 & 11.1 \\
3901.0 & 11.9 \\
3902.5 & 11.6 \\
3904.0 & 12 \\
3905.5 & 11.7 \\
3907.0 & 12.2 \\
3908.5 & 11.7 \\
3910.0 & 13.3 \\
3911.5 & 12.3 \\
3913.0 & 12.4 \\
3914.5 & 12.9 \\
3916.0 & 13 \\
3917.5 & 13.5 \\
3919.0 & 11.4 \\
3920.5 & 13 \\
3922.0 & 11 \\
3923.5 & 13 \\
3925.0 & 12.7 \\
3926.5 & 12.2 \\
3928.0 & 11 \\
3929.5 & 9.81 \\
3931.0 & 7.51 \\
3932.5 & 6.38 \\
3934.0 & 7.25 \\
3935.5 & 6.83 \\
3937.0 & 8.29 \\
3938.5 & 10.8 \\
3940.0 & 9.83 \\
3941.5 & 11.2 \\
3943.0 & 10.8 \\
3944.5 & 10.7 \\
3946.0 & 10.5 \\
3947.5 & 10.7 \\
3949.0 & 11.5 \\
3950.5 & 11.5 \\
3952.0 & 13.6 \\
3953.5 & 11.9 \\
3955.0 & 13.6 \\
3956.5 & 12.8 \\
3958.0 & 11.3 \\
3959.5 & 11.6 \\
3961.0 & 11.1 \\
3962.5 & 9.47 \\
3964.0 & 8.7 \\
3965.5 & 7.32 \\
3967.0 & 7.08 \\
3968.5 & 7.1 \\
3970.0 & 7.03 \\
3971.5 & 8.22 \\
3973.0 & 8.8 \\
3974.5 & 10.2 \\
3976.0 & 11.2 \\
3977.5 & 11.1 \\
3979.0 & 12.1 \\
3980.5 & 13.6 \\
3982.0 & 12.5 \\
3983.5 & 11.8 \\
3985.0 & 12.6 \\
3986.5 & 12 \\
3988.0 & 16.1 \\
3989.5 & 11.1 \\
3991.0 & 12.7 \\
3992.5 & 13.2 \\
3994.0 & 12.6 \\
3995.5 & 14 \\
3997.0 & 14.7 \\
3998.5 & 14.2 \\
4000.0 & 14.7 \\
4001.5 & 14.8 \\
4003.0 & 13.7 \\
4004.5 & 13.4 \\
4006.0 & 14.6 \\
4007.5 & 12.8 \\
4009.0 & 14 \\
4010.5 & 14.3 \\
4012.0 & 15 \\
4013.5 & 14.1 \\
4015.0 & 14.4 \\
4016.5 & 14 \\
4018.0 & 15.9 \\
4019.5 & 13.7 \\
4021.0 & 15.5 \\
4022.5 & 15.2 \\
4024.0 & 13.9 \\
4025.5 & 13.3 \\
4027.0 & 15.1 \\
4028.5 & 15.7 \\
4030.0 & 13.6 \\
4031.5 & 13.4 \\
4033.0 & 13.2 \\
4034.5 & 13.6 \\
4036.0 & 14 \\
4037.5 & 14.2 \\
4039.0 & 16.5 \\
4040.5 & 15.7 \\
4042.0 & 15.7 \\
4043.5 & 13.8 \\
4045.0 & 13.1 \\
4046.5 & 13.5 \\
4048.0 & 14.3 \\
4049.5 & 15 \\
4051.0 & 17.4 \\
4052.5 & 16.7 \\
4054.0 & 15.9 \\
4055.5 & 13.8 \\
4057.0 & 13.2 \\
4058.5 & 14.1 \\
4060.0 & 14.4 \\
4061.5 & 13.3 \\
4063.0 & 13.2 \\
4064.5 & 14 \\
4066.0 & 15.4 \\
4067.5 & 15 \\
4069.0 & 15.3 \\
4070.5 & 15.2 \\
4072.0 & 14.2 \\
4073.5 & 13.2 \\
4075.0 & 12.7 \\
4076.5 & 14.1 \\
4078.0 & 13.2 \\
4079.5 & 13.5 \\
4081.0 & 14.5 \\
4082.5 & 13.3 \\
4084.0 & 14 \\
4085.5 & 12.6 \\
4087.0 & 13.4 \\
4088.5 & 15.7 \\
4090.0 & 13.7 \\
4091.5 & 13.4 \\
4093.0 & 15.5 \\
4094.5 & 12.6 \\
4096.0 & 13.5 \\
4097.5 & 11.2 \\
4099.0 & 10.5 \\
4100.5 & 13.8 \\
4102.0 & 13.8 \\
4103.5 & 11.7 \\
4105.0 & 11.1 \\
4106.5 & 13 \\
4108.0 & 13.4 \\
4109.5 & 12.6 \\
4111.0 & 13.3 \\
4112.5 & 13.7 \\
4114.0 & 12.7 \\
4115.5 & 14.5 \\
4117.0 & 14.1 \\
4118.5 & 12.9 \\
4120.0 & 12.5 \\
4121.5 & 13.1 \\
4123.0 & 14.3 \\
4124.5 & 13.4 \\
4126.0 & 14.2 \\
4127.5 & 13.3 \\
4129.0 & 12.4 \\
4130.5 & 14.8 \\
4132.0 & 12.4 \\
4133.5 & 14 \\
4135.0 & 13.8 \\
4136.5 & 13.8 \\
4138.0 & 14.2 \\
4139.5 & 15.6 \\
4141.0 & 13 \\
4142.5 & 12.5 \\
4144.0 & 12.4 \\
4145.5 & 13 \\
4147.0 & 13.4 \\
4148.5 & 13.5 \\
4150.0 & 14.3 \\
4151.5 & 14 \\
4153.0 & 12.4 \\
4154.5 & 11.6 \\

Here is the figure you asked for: 1.4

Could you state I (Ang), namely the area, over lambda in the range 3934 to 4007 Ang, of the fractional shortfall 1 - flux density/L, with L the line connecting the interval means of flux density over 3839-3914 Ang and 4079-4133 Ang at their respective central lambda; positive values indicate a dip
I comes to 3.8 Ang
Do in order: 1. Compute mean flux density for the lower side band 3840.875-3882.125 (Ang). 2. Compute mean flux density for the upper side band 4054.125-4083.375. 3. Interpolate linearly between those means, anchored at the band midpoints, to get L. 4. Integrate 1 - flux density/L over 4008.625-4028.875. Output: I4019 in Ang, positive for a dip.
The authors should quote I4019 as -1.8 Ang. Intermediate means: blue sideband 11.3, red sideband 14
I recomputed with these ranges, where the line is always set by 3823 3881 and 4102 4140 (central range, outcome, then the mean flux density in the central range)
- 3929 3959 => 2.97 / 10.4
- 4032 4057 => -4.28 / 14.7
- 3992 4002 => -1.64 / 14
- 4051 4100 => -4.00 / 13.9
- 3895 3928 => -2.69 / 12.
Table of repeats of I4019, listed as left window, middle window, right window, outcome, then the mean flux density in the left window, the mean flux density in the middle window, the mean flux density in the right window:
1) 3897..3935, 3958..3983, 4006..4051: 5.8 Ang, 11.4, 9.88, 14.4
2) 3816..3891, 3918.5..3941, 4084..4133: 2.4 Ang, 10.5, 10.1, 13.2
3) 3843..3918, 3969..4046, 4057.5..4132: -4.5 Ang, 11.4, 13.4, 13.5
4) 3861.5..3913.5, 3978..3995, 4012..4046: 0.9 Ang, 11.3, 12.7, 14.4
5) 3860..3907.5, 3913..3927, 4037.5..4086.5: -0.9 Ang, 11.1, 12.5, 14.4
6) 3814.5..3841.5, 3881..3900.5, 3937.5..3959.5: 0.1 Ang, 9.28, 10.4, 11.4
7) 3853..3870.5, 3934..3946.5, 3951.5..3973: 0.8 Ang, 11.9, 9.7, 9.97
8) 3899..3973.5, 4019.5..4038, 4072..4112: -3.0 Ang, 10.7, 14.2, 13.2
